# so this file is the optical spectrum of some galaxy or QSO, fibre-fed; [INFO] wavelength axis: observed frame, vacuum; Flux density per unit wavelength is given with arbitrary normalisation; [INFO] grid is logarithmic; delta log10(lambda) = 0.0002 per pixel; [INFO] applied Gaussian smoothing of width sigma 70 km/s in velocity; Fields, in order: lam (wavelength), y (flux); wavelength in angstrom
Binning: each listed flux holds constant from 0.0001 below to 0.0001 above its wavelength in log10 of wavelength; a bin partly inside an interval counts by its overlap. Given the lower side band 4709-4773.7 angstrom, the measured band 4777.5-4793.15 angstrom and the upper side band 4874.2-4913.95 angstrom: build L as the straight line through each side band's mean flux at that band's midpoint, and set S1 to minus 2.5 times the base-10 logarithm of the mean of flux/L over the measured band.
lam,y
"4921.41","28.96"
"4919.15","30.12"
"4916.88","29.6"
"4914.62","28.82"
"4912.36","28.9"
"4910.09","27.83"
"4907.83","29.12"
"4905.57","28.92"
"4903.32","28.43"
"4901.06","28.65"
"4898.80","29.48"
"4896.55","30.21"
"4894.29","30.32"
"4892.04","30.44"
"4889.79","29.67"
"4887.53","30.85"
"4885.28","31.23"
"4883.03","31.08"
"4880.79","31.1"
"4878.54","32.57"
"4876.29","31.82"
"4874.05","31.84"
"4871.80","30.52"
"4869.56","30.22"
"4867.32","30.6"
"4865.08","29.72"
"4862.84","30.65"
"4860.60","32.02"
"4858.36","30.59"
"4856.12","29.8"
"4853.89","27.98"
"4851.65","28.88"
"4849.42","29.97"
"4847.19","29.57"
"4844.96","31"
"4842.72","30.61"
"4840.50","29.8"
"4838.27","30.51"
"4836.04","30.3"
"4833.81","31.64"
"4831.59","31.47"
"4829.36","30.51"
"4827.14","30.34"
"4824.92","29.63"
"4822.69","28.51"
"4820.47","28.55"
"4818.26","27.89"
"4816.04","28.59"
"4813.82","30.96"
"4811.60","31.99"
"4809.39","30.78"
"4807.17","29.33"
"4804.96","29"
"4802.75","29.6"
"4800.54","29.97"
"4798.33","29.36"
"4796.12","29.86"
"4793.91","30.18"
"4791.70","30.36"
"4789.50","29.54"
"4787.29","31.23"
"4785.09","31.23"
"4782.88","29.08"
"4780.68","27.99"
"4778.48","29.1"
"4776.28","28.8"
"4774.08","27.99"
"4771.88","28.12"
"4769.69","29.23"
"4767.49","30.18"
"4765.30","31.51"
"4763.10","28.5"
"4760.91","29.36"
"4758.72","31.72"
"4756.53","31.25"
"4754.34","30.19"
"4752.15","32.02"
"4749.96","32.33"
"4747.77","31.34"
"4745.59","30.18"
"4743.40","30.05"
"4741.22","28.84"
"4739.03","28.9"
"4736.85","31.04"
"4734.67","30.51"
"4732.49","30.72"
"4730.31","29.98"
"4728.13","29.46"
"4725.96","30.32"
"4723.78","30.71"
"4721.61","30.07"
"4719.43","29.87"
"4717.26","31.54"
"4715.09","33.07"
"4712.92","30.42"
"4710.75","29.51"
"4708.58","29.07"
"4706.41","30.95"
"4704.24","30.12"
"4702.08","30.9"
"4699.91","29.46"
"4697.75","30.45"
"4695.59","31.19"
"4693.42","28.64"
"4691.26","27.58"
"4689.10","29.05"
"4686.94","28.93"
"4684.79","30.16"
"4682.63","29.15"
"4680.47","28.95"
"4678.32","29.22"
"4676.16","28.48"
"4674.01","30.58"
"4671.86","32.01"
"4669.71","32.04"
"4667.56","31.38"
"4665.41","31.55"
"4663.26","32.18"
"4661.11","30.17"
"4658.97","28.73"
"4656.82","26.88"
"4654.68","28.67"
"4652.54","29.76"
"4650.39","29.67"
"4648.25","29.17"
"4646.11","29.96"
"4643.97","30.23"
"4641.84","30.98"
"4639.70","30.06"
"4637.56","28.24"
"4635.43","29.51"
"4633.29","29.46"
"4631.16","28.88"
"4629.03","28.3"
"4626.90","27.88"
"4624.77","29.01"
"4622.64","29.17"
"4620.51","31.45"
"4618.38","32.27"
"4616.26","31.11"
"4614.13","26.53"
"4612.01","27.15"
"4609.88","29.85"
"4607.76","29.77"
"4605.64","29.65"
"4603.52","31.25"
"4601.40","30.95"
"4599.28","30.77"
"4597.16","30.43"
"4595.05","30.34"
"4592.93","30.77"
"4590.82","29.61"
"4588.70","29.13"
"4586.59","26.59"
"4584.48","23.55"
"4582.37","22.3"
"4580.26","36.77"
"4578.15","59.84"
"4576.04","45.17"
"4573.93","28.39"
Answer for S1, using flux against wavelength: 0.02 mag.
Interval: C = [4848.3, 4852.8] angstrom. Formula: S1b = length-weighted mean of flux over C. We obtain 29.4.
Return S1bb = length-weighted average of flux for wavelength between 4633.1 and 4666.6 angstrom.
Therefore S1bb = 29.7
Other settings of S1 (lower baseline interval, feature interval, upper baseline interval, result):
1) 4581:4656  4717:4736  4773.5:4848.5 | -0.03 mag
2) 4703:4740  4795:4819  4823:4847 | 0.02 mag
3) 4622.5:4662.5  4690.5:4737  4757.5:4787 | -0.03 mag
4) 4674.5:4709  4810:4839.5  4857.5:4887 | 0.02 mag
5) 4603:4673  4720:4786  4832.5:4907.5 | 0.00 mag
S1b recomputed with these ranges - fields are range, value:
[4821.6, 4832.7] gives 30.1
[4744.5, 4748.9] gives 30.8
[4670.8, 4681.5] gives 29.9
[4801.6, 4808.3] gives 29.3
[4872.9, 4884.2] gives 31.7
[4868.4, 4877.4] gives 31.1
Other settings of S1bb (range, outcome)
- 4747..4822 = 29.9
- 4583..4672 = 29.6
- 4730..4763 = 30.5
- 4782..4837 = 30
